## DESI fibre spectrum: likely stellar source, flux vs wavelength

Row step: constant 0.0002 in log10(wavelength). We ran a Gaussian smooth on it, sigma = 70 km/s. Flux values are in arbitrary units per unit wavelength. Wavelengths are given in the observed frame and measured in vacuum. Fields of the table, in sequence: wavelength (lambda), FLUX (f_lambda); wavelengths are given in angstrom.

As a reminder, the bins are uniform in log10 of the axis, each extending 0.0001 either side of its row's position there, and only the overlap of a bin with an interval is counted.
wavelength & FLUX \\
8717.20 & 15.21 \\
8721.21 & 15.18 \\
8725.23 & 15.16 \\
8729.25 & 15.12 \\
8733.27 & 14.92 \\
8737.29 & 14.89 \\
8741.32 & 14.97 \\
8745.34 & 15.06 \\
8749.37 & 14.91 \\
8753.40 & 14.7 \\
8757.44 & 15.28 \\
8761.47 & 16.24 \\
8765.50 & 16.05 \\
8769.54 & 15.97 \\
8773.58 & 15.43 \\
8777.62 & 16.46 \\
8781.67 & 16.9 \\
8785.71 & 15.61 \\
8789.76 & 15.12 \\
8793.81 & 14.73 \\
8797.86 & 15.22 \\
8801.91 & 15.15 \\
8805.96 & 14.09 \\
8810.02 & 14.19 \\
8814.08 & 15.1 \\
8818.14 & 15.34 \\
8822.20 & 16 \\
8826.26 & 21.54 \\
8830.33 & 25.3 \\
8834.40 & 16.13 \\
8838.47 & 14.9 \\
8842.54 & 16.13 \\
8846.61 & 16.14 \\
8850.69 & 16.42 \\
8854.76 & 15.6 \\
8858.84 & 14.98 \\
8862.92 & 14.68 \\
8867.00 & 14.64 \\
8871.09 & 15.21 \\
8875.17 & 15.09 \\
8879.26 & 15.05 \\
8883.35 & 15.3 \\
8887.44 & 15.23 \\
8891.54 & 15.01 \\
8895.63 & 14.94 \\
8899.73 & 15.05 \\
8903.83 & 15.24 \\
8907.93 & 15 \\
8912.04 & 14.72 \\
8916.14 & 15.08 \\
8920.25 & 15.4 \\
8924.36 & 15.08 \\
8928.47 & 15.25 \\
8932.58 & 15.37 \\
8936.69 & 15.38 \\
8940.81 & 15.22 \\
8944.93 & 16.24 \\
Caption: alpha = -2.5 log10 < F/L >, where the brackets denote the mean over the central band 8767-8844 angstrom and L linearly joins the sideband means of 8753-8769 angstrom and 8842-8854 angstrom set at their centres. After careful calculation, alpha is -0.02 mag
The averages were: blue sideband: 15.7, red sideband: 16.2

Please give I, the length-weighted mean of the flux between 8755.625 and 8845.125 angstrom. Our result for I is 16.2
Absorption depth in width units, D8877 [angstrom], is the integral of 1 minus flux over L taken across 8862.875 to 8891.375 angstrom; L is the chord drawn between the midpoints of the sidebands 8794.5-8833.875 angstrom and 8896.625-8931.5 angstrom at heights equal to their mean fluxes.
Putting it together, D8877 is 1.2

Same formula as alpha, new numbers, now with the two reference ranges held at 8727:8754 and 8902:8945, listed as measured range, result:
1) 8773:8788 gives -0.08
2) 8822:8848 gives -0.20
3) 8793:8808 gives 0.02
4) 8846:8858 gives -0.06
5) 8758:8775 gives -0.06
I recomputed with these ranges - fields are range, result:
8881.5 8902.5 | 15.1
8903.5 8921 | 15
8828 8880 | 16.2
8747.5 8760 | 15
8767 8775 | 15.7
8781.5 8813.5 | 15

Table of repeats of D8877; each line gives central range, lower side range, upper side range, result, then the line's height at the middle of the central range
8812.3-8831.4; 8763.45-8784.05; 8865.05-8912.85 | -3.3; 15.7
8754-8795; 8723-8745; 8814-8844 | 1.0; 16.2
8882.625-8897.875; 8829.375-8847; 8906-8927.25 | 0.7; 15.8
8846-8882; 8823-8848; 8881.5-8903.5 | 3.1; 16.7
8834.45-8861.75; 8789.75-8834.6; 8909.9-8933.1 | 0.7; 16.1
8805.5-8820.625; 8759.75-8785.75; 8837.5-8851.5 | 1.2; 16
